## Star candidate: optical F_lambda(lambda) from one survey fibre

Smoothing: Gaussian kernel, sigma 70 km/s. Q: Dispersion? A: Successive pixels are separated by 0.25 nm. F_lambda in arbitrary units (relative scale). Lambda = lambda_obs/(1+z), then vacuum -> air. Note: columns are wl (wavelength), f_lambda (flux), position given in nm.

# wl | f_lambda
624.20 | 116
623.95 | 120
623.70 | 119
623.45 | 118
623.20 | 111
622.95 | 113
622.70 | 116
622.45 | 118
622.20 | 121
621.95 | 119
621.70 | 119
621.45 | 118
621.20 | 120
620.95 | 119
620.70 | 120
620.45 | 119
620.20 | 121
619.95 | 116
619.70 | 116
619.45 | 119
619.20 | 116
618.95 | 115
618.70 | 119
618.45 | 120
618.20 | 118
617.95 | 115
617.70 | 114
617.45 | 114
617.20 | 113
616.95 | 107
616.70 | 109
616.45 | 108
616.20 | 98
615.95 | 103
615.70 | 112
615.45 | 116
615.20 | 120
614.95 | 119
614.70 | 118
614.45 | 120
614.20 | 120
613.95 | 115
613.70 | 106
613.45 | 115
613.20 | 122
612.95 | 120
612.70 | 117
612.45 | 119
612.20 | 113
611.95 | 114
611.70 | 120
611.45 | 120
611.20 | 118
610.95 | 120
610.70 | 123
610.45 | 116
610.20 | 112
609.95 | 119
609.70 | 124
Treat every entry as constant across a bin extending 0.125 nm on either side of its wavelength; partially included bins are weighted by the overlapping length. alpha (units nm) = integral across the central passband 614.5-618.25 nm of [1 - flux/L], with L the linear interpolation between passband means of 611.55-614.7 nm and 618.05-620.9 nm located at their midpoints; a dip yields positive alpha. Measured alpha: 0.16 nm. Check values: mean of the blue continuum 117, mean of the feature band 112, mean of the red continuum 118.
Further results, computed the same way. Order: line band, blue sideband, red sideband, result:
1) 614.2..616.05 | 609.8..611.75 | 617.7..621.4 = 0.04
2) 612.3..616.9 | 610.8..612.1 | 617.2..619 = 0.13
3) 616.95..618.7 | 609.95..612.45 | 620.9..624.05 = 0.03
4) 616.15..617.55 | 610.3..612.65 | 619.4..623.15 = 0.11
